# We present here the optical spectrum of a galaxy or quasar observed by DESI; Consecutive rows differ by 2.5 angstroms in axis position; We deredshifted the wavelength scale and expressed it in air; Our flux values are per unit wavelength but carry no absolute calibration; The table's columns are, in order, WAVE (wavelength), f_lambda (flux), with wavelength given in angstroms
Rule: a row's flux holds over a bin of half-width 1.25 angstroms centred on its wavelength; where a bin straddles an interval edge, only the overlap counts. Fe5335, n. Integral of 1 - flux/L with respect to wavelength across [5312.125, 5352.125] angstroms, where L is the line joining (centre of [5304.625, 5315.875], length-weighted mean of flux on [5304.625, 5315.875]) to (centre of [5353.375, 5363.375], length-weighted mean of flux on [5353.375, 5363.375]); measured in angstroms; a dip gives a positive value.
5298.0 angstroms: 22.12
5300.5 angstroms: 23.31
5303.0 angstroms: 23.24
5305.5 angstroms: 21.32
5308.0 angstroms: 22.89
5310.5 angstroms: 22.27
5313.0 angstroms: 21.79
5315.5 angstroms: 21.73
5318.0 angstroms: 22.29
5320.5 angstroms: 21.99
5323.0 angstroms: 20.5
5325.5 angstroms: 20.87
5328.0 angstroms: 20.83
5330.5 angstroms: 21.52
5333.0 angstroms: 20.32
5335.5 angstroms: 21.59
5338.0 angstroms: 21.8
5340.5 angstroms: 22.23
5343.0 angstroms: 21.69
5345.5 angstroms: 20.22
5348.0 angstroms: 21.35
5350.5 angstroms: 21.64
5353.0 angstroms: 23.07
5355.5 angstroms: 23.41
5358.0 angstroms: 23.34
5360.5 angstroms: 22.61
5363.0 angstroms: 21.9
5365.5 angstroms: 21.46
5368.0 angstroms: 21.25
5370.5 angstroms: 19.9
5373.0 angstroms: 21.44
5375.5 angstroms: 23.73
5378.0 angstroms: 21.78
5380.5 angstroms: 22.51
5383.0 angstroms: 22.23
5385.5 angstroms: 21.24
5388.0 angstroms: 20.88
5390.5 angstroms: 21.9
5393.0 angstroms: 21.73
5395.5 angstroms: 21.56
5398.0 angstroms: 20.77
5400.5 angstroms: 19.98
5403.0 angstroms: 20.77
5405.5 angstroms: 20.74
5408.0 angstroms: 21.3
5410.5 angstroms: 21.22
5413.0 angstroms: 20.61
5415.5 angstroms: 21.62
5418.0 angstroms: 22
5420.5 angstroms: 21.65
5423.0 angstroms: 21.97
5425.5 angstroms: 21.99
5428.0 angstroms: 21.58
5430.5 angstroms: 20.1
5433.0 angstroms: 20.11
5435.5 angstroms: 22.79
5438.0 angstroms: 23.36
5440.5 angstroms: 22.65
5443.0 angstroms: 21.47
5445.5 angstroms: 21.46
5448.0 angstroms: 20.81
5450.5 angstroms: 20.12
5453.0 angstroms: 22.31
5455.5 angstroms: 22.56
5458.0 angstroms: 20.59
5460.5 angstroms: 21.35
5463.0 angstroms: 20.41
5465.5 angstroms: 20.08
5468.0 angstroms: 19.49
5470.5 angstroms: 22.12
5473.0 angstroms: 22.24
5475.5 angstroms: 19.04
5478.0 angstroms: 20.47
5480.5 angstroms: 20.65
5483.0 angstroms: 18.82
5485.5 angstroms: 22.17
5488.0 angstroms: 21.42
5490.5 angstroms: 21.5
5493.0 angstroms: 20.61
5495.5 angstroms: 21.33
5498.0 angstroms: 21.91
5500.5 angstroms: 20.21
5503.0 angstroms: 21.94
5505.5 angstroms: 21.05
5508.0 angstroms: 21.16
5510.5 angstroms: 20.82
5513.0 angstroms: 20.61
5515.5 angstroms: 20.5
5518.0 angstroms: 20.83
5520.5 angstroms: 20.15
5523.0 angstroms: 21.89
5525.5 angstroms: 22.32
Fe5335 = 1.8 angstroms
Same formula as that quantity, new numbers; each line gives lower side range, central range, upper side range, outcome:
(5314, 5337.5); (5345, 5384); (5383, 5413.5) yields -1.50 angstroms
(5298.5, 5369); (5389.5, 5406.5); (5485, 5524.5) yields 0.42 angstroms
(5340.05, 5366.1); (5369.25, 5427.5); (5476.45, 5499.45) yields 0.68 angstroms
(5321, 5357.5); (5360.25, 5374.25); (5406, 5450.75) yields 0.13 angstroms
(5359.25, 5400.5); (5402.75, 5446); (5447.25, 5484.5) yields -0.76 angstroms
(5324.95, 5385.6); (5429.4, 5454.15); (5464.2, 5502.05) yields -0.47 angstroms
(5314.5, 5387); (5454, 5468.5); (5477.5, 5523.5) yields 0.21 angstroms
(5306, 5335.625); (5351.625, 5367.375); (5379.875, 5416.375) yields -0.86 angstroms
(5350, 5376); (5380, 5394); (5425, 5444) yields 0.19 angstroms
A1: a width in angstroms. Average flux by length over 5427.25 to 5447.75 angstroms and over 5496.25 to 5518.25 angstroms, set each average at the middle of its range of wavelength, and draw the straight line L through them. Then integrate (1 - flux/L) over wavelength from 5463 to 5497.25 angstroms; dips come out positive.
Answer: 0.80 angstroms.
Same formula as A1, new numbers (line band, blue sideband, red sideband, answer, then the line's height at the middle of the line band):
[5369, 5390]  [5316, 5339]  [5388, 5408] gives -0.6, 21.1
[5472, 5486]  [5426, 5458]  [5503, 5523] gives 0.5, 21.2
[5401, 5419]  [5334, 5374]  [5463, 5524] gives 0.3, 21.4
